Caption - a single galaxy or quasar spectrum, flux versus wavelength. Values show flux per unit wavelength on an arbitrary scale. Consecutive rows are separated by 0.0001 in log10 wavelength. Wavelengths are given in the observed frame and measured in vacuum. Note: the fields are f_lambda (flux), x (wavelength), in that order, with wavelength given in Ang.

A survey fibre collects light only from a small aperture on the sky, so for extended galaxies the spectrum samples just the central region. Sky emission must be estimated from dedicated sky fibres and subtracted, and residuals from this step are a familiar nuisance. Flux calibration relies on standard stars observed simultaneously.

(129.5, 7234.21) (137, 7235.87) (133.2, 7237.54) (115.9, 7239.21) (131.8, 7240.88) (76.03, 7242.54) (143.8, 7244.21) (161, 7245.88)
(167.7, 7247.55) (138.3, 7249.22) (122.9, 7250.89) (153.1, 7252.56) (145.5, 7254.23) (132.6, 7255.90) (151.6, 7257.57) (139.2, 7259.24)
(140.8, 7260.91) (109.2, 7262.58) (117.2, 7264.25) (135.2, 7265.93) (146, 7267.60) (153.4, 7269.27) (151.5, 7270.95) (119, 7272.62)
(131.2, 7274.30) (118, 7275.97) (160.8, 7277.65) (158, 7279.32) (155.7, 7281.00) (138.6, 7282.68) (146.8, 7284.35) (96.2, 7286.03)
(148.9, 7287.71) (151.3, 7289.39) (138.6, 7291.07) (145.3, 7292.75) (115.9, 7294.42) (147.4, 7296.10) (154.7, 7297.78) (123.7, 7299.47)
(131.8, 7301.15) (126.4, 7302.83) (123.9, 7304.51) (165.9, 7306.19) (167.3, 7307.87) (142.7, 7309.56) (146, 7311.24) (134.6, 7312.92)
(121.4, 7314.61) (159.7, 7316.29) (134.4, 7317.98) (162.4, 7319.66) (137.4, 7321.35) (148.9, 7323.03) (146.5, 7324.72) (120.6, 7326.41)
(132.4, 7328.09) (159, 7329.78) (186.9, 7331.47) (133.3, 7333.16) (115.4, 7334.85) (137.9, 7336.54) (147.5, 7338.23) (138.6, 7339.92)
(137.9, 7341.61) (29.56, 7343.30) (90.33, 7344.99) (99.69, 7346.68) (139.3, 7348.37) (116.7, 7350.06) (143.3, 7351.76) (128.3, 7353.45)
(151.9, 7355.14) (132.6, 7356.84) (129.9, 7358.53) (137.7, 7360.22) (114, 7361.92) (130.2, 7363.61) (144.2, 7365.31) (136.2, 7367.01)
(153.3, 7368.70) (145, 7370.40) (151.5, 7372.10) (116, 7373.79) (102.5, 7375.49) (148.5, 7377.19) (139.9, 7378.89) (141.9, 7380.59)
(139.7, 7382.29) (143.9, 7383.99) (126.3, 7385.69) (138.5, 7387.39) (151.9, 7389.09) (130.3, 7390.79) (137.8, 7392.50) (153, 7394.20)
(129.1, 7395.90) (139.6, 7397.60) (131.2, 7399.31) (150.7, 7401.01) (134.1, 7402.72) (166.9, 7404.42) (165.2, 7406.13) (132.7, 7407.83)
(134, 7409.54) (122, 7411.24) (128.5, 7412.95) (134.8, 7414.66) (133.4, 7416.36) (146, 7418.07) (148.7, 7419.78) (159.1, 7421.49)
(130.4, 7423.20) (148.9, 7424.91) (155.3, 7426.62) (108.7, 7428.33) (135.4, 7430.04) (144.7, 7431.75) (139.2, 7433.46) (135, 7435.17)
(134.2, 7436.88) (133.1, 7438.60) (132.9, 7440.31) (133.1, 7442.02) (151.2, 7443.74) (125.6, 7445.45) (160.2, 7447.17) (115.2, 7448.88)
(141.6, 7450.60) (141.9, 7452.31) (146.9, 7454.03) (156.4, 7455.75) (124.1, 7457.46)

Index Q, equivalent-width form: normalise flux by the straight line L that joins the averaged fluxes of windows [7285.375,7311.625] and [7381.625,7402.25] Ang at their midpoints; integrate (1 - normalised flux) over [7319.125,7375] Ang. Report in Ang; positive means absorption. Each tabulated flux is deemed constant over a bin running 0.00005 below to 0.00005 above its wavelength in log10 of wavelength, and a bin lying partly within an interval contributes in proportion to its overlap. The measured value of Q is 2.6 Ang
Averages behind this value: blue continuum 139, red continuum 139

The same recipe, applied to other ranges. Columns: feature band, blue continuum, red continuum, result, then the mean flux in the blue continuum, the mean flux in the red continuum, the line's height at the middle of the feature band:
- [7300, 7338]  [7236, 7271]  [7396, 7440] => -1.4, 136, 139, 137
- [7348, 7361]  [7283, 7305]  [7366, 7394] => 0.2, 135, 138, 137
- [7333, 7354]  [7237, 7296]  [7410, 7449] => 2.8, 137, 138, 137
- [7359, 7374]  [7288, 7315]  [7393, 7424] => 0.4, 140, 141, 141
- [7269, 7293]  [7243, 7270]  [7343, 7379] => -0.6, 140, 128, 137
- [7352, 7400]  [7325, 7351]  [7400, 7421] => -0.9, 126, 142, 134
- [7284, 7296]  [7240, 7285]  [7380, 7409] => 0.4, 139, 142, 139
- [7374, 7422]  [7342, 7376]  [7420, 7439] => -2.3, 125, 139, 133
